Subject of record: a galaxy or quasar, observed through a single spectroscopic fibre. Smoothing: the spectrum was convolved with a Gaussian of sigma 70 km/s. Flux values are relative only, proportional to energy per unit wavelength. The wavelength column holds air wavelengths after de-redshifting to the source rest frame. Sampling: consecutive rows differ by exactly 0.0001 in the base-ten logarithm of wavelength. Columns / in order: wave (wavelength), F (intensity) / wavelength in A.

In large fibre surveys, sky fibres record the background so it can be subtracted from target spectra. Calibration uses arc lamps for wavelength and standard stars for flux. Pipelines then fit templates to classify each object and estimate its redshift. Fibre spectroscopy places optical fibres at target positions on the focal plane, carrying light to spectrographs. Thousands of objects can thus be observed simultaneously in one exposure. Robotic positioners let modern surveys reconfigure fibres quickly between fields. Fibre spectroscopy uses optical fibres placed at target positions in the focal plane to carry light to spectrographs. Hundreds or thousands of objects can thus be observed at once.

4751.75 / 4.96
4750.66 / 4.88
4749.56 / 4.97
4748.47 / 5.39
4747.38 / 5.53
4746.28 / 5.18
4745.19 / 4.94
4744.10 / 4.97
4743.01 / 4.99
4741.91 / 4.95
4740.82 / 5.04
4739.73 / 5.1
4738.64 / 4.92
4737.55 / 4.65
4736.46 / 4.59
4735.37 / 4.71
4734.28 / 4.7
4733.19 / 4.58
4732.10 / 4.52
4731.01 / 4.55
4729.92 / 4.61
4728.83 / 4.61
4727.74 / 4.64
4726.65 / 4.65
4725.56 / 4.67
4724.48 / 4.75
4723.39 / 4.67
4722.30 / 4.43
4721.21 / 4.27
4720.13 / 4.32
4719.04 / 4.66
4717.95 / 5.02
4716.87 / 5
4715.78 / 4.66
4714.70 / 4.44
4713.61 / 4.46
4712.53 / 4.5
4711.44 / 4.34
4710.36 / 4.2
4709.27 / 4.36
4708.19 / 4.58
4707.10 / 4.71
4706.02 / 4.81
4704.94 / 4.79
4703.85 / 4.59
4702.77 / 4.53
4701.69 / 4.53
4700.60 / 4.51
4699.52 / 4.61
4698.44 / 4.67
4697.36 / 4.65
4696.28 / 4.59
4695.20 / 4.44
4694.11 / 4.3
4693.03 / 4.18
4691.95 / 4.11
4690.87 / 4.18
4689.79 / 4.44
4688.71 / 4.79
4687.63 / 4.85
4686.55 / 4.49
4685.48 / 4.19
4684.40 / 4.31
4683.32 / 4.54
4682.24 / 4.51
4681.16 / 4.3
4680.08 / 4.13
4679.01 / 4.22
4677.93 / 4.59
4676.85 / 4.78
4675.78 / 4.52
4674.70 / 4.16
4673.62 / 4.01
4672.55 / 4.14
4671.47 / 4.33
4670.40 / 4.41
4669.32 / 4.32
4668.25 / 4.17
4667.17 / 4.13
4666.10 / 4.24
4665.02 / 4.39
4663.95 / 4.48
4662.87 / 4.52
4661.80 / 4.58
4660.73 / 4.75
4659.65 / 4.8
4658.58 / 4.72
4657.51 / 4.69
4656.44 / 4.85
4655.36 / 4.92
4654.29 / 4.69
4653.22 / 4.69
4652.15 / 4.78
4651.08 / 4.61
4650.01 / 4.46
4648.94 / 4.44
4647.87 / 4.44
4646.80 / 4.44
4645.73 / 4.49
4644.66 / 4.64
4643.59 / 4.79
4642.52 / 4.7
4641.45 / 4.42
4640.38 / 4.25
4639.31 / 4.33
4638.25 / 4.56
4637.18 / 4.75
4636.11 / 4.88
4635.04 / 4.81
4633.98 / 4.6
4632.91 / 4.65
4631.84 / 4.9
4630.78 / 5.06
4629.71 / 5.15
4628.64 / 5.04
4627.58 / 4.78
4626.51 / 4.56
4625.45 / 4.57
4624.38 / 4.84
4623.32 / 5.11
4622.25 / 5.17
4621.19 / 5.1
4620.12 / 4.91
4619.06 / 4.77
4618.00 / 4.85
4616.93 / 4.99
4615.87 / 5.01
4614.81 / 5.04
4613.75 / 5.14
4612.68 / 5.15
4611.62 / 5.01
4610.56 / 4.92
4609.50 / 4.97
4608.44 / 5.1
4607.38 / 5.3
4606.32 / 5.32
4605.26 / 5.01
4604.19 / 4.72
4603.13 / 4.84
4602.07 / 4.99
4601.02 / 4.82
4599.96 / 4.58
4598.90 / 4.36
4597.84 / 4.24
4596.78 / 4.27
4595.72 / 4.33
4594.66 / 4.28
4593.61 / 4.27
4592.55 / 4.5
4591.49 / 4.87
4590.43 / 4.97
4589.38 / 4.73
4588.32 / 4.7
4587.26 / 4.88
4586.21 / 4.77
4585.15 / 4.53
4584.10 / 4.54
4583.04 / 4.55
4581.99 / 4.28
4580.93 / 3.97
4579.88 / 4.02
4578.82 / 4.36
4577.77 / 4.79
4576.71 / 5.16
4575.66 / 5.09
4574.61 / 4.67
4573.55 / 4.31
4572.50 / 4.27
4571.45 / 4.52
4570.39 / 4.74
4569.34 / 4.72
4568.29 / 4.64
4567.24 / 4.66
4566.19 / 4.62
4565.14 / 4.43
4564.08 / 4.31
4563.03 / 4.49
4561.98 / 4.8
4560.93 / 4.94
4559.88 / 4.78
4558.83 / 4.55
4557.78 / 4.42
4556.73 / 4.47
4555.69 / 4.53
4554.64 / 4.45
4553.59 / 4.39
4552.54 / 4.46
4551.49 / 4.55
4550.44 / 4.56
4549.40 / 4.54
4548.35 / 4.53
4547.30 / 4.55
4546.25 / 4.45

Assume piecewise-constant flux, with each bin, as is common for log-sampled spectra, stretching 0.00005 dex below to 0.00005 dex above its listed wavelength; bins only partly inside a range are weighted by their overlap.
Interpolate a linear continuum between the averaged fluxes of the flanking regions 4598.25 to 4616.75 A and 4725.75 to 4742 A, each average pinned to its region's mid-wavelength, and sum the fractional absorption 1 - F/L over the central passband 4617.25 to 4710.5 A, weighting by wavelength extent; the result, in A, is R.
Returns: 5.3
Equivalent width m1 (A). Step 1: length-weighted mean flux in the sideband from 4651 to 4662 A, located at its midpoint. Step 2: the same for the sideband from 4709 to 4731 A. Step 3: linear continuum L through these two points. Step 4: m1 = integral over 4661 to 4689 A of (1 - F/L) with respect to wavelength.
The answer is 1.81 A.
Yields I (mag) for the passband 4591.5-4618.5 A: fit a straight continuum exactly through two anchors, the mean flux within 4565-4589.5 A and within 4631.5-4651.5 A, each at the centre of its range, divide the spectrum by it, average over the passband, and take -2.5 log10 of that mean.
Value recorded -0.051 mag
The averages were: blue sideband 4.58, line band 4.8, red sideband 4.58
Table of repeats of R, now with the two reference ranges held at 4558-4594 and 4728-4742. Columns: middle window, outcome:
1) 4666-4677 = 0.94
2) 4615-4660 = -0.94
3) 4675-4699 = 1.26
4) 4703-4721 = 0.47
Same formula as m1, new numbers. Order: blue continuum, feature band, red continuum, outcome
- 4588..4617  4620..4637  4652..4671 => -0.67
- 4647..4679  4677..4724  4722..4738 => 0.69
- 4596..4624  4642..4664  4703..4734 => 0.61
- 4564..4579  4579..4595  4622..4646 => 0.47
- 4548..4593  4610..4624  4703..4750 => -1.17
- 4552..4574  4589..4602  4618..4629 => 0.54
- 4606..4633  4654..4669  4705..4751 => 0.99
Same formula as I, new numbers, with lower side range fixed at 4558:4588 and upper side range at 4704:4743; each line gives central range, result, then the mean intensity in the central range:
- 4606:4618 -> -0.106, 5.07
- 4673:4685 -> 0.063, 4.37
